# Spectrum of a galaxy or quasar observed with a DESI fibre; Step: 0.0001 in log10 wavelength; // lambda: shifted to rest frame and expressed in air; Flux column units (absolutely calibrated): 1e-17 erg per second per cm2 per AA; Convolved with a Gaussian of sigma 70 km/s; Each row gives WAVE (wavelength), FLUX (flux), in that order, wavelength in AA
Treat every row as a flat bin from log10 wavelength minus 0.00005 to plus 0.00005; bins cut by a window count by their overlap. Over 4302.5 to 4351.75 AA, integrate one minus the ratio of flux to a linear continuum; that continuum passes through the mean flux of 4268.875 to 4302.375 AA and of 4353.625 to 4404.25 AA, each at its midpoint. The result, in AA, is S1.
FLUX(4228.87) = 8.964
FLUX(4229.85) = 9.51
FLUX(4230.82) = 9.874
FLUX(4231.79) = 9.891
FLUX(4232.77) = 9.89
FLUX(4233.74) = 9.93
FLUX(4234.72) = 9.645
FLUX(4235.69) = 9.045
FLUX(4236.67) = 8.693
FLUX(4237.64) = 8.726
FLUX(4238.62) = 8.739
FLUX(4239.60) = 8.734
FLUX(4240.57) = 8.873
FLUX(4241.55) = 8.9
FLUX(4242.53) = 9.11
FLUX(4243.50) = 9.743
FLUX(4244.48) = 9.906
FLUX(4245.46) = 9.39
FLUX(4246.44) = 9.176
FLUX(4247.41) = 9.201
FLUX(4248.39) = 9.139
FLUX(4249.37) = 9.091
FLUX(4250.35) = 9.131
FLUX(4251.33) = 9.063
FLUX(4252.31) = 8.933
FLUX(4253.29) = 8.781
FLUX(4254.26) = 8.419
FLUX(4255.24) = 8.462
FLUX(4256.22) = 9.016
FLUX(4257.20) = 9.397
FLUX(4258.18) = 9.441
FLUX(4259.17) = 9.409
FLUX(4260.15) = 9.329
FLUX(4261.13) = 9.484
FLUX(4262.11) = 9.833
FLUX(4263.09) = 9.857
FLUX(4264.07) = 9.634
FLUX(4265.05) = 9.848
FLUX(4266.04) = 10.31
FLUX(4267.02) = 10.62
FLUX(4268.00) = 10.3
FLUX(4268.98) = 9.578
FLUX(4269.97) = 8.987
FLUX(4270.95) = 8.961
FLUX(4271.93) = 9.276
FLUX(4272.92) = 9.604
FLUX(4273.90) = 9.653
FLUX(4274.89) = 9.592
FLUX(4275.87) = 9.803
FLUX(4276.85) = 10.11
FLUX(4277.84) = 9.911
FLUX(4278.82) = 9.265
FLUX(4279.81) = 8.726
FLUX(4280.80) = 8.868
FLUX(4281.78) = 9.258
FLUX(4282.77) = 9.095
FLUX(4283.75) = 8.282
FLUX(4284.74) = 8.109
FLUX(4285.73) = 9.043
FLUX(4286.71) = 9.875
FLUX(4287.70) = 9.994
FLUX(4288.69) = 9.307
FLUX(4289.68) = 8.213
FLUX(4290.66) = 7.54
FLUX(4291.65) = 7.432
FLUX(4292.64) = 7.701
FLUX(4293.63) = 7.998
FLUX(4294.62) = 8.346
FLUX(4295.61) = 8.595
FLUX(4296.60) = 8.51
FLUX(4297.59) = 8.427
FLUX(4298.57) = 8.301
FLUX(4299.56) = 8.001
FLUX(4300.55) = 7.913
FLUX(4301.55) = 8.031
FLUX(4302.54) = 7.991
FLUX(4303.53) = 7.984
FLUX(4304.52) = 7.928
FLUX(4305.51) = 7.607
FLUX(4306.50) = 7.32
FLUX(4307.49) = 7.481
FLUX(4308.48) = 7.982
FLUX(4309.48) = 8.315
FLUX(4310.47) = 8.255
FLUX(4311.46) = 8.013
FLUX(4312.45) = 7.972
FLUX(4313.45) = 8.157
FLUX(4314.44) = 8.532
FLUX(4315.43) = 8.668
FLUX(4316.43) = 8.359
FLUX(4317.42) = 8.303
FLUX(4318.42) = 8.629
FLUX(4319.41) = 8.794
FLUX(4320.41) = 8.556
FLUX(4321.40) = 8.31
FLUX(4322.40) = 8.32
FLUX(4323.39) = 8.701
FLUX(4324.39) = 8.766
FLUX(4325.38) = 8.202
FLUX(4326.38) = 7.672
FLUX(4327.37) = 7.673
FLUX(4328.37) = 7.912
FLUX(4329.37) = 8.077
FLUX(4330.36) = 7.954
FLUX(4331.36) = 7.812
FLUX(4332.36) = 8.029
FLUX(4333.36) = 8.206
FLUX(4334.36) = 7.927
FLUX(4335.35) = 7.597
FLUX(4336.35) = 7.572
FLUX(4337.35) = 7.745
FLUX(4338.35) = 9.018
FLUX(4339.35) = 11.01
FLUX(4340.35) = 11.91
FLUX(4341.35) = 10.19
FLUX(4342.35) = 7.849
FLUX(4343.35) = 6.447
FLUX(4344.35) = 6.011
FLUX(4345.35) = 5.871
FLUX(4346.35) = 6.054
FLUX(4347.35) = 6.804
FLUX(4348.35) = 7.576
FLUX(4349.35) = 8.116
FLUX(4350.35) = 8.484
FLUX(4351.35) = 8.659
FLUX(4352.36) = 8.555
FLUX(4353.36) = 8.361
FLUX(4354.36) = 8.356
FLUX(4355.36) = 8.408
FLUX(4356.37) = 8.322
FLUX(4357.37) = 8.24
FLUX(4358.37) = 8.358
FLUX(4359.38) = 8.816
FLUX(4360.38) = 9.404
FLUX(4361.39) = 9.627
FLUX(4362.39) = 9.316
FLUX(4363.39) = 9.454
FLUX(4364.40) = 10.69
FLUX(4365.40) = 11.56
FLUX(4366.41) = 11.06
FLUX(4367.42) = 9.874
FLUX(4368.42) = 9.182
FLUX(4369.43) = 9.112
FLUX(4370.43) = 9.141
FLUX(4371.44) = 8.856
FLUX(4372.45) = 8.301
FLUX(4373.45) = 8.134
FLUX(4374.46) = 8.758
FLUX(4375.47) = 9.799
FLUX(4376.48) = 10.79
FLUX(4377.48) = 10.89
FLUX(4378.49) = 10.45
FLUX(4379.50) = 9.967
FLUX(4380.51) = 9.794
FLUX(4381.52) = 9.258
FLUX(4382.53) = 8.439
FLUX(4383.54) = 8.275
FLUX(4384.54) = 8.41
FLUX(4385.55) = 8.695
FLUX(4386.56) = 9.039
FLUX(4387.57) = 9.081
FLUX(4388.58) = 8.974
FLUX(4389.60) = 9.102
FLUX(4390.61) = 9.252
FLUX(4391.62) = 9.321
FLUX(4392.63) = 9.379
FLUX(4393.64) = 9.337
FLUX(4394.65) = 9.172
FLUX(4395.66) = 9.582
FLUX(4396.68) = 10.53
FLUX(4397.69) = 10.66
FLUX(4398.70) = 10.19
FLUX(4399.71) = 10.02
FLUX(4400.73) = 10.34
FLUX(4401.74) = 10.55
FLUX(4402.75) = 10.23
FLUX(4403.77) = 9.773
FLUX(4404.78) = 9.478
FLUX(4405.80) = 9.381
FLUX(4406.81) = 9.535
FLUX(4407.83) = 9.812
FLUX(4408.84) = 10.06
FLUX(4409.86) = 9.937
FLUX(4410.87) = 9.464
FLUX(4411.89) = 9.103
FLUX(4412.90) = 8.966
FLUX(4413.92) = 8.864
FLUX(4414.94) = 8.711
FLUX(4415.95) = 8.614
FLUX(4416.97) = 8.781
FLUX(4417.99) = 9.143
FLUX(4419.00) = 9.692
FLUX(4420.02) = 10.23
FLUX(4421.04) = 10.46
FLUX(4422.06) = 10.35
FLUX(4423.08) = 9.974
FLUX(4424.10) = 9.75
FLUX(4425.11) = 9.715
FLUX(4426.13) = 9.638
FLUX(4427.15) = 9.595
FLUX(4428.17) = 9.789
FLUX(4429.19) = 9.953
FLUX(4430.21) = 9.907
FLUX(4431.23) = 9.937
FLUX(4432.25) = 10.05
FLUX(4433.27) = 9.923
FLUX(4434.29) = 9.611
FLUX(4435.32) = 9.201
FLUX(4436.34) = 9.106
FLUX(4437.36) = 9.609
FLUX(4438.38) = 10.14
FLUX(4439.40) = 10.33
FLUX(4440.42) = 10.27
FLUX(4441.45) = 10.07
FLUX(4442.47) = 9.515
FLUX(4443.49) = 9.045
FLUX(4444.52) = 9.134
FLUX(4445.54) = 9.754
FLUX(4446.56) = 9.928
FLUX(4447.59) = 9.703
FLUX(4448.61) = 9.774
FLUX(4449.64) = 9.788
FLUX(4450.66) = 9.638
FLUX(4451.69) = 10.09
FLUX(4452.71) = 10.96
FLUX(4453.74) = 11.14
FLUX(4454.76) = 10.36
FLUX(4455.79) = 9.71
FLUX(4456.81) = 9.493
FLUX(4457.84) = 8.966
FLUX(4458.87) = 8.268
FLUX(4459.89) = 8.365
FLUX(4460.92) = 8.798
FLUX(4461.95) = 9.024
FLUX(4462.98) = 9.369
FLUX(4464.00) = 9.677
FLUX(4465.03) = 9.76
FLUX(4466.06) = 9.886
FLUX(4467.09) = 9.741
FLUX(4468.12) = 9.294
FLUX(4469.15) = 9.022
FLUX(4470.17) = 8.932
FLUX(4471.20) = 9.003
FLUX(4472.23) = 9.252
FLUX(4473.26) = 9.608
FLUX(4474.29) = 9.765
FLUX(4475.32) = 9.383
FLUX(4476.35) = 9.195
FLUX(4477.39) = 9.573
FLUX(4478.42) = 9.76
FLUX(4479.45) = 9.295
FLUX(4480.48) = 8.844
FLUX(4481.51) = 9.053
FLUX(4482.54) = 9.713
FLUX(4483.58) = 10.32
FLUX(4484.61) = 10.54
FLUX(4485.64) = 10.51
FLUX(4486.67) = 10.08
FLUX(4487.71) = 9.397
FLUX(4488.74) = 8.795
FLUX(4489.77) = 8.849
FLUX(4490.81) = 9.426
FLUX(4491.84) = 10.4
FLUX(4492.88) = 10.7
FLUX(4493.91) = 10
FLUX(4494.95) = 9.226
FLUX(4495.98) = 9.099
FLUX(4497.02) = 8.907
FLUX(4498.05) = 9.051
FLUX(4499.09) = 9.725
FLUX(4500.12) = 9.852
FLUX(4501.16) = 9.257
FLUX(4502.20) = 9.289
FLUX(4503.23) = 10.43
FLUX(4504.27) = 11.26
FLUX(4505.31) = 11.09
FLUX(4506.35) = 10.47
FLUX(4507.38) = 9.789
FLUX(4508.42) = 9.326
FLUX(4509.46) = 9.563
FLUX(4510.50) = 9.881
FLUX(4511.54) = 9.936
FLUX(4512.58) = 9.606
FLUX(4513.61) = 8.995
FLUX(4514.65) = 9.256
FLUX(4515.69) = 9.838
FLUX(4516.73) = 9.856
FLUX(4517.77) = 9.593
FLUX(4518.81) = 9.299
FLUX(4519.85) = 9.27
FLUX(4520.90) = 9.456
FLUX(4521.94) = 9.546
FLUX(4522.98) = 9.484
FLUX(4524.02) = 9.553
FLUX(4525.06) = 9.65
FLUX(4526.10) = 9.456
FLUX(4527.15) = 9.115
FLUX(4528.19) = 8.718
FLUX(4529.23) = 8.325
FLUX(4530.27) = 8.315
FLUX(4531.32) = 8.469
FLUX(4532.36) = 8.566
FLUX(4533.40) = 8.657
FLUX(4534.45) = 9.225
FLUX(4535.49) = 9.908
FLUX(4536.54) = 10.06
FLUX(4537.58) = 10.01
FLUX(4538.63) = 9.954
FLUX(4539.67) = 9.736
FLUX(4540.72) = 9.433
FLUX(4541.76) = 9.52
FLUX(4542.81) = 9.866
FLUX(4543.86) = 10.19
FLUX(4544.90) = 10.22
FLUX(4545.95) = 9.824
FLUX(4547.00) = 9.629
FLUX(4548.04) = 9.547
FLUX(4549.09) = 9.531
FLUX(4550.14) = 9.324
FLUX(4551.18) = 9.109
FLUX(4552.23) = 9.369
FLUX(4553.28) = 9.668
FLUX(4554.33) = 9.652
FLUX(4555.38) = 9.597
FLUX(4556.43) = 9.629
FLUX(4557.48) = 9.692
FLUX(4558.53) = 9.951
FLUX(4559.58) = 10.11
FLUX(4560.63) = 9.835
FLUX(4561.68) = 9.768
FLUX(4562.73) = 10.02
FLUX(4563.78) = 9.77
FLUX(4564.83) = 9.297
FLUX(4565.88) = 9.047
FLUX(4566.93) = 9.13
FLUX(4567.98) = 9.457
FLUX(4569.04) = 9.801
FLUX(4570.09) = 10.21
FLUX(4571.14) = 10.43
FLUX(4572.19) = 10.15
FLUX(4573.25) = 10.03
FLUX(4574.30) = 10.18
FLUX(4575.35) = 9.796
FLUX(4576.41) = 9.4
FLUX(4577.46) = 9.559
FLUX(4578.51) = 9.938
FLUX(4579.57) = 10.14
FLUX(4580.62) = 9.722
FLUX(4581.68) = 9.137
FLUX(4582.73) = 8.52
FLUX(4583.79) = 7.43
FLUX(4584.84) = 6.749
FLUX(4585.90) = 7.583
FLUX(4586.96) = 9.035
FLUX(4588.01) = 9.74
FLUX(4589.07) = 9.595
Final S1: 5.33 AA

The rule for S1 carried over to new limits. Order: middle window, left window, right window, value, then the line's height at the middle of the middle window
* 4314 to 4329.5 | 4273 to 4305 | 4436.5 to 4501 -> 0.9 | 8.86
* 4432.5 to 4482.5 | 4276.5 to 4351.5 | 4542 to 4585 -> -2.8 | 9.04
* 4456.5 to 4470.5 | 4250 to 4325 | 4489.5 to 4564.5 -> 0.3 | 9.38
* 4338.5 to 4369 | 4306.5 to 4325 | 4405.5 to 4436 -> 0.1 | 8.78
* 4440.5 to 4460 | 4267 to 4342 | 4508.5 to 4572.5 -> -1.1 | 9.18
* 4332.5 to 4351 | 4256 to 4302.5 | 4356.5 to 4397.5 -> 2.5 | 9.27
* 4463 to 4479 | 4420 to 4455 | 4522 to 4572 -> 0.5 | 9.78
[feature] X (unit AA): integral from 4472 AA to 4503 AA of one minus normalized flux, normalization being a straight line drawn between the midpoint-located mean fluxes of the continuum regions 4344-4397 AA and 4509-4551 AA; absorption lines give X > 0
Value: -0.8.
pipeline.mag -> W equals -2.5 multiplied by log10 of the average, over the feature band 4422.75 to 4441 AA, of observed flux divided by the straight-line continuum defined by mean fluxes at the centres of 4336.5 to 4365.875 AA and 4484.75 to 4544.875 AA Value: -0.08 mag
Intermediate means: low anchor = 8.58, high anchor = 9.58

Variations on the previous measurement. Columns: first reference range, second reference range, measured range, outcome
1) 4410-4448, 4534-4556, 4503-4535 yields 0.022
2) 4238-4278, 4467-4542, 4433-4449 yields -0.023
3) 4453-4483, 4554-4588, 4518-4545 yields 0.008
